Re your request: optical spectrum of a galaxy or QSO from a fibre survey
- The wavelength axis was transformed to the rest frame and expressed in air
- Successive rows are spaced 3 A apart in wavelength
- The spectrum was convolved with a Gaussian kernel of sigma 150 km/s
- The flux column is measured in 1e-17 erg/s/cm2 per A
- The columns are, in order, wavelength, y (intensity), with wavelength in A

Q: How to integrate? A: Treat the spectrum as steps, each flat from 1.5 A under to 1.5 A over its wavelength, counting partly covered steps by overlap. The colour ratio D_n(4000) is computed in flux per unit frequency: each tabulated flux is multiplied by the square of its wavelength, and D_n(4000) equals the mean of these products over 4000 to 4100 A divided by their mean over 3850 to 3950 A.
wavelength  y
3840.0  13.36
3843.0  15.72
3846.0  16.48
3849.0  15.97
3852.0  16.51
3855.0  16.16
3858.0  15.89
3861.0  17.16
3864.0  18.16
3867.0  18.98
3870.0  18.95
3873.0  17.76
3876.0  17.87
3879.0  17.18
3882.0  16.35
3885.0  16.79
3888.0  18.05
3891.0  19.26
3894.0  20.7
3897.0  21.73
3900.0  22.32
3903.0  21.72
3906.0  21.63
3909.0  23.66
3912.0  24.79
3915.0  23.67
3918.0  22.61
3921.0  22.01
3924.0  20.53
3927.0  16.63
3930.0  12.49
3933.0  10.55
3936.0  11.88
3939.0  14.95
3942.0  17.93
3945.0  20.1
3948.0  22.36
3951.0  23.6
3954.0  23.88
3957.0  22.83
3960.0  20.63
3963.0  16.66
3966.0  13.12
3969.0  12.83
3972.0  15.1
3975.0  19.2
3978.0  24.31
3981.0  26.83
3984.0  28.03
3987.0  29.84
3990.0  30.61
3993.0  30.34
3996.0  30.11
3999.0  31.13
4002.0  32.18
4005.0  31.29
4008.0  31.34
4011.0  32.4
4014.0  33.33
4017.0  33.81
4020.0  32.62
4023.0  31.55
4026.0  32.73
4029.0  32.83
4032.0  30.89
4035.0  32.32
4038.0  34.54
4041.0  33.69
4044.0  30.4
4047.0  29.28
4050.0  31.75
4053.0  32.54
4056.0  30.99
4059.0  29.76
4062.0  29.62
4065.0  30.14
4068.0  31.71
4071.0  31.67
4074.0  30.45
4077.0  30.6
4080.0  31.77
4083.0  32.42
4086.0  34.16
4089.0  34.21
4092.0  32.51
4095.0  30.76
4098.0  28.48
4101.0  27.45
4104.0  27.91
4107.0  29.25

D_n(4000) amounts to 1.83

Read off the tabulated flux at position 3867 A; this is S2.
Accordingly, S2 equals 18.98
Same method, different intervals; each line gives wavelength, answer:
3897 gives 21.73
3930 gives 12.49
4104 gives 27.91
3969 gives 12.83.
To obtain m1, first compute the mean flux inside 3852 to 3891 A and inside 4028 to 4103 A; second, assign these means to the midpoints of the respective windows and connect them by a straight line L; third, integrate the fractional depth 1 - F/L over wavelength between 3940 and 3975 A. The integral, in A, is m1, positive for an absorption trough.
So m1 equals 6.8 A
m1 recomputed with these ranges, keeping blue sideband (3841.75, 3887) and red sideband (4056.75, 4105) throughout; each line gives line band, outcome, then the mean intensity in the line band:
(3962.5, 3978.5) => 5.0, 16.4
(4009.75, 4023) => -3.0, 32.9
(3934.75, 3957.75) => 2.8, 19.7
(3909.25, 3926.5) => -1.7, 22.4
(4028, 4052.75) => -3.2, 32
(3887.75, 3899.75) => -0.9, 20.4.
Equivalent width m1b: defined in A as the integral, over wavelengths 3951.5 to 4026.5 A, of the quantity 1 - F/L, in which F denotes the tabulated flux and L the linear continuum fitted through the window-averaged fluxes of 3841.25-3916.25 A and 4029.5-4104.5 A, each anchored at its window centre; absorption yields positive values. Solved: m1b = -0.5 A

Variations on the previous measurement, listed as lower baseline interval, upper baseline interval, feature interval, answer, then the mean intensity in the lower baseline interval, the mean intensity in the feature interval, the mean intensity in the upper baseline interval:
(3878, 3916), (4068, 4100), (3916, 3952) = 7.6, 20.6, 18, 31.6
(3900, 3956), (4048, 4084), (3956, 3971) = 3.8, 19.8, 17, 31.1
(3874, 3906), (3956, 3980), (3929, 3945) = 3.8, 19.3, 14.2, 18.2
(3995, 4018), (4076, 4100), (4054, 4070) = 0.7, 31.9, 30.5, 31.8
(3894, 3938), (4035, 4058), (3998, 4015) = -2.3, 19.7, 31.9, 31.9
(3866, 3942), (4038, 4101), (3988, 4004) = -3.1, 18.9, 30.9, 31.3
